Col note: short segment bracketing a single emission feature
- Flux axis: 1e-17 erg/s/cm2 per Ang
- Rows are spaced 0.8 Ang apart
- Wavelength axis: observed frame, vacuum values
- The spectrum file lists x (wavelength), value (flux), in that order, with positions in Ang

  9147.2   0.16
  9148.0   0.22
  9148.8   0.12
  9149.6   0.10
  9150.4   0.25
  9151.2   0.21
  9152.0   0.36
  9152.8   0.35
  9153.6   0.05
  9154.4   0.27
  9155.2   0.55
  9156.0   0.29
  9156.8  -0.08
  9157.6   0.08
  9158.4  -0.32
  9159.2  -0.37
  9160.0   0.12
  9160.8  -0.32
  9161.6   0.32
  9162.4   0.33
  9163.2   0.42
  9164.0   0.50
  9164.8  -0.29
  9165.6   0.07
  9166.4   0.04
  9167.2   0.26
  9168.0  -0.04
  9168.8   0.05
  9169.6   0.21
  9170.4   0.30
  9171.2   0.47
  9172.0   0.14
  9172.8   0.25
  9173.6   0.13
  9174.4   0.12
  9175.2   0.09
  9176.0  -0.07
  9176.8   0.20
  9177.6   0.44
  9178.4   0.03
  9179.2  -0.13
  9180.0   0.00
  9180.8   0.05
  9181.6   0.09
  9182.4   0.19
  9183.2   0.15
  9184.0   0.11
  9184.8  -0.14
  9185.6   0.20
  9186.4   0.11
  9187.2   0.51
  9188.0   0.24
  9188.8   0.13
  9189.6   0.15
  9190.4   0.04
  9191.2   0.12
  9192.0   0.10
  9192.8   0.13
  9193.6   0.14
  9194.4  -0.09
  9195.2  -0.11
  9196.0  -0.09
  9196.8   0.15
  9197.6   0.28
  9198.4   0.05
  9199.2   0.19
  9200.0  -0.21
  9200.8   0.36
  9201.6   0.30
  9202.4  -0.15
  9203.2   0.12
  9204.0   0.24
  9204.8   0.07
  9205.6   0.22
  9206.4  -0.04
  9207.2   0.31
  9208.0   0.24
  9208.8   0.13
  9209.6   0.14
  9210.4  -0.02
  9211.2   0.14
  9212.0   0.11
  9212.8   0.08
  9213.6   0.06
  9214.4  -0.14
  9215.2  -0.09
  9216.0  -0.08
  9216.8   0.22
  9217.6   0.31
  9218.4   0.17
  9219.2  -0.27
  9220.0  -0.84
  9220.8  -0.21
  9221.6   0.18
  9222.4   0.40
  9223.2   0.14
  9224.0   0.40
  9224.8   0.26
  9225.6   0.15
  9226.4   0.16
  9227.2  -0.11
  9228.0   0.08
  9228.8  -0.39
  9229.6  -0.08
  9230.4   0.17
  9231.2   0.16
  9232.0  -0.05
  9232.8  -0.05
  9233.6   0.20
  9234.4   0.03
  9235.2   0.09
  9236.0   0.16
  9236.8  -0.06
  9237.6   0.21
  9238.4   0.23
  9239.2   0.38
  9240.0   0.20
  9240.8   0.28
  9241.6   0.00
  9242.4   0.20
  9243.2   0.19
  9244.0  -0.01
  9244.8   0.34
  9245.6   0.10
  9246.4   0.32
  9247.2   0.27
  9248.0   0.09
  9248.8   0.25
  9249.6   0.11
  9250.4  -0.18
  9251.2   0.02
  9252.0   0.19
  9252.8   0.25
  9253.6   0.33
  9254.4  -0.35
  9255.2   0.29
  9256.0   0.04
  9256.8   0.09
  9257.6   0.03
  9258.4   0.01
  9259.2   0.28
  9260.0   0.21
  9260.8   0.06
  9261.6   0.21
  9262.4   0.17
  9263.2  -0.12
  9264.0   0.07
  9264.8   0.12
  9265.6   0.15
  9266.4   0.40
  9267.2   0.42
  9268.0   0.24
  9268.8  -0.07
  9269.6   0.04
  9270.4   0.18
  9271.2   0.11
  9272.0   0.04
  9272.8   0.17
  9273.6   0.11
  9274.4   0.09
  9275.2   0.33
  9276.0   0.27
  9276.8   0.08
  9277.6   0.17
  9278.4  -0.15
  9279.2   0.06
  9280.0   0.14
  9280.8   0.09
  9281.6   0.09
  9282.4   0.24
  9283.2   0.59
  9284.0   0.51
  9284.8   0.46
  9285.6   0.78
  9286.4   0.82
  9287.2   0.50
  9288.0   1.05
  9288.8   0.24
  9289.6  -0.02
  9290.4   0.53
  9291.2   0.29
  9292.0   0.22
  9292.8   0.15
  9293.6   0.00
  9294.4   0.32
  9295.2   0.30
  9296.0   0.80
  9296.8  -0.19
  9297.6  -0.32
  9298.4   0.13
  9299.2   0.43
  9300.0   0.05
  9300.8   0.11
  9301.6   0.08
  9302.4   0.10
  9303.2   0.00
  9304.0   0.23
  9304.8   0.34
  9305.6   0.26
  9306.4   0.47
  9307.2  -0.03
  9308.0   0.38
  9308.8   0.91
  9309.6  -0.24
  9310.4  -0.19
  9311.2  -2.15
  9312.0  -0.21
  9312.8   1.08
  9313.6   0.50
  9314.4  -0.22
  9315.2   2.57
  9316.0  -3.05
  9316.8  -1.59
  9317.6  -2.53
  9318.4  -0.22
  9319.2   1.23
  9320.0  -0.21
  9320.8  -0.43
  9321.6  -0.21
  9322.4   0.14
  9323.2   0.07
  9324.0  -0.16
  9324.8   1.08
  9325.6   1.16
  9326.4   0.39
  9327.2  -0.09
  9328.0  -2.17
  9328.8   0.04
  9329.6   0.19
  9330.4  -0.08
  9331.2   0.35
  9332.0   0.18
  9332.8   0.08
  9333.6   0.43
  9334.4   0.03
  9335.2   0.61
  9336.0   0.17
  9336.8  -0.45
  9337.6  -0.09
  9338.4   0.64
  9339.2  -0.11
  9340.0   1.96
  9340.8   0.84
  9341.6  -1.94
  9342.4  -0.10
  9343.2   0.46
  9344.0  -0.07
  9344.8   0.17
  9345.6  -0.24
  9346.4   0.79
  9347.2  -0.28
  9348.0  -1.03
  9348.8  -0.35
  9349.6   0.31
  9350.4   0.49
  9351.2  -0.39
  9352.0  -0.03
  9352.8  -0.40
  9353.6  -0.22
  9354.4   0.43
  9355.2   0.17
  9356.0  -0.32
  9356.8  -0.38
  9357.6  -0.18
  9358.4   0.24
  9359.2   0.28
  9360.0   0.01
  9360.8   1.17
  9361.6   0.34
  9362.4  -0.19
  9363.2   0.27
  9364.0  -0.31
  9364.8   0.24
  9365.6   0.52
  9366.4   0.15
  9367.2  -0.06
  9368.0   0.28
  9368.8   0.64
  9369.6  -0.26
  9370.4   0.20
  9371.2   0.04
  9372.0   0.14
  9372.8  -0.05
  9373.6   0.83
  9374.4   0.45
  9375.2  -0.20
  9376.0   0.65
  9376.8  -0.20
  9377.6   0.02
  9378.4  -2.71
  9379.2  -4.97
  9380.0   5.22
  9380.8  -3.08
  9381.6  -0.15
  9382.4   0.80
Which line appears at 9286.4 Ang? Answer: H-gamma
